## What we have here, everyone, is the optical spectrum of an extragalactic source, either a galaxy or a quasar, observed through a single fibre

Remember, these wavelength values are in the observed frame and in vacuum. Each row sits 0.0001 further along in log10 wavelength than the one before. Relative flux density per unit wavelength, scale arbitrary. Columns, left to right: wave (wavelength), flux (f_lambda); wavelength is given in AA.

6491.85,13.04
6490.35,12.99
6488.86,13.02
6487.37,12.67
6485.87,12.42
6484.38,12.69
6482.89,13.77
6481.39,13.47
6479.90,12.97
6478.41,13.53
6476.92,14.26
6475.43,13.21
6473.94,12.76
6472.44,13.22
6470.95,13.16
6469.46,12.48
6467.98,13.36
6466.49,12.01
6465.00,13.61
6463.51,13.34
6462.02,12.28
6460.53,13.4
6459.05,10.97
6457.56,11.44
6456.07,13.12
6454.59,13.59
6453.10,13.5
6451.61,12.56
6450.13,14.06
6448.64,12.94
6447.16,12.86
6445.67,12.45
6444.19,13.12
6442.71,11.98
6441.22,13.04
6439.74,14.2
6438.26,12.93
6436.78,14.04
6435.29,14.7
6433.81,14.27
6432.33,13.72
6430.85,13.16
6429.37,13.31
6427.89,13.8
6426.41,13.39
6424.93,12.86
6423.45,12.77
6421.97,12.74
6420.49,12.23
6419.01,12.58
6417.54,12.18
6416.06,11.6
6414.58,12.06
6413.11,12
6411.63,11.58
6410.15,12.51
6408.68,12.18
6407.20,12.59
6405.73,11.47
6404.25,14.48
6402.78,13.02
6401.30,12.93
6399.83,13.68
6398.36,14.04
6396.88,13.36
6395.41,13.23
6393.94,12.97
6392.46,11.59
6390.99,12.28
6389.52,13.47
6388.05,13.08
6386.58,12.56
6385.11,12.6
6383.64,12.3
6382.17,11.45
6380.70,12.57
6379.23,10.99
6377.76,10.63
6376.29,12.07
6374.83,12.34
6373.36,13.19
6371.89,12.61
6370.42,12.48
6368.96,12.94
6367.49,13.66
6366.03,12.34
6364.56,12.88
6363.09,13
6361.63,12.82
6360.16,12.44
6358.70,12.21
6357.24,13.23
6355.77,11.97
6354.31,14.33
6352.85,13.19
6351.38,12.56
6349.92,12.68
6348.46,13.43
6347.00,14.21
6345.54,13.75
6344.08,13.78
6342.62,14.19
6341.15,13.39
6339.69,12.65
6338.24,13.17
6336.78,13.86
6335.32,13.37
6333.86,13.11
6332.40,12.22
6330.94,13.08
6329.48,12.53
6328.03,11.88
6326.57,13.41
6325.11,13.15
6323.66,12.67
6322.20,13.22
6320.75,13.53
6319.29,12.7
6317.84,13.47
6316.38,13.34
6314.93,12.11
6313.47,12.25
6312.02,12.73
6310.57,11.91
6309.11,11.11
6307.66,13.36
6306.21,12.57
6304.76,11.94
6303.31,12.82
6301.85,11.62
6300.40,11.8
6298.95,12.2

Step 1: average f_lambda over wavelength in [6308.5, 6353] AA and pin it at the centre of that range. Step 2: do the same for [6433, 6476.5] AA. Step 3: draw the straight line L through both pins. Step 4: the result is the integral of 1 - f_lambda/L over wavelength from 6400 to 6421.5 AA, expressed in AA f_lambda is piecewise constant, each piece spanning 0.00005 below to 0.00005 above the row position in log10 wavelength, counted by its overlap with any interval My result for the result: 1.0 AA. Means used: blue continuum 13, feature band 12.4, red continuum 13.1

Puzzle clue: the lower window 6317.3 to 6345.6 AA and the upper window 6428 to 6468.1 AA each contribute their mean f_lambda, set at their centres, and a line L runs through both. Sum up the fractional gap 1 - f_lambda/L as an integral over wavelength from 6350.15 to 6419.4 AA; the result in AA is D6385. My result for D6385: 2.8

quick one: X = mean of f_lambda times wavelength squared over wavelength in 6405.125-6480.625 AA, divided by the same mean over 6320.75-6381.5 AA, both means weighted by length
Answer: 1.0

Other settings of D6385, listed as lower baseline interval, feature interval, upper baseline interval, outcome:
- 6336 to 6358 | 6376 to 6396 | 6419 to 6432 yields 1.4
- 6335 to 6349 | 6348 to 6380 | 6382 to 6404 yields 1.6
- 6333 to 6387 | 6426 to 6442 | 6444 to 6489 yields -0.9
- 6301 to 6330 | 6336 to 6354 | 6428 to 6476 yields -1.0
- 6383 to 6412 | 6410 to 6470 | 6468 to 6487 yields 0.4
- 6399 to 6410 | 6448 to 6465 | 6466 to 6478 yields 0.2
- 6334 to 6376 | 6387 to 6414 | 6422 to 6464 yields 0.6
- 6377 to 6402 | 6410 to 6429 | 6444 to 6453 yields 0.5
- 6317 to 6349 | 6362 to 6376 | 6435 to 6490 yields 0.4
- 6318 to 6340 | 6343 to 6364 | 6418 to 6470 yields -0.2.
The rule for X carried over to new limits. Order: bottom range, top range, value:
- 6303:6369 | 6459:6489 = 1.05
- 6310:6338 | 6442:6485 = 1.05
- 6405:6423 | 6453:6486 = 1.09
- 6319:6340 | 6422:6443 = 1.07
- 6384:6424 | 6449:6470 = 1.03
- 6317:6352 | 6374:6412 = 0.97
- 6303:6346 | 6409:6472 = 1.04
